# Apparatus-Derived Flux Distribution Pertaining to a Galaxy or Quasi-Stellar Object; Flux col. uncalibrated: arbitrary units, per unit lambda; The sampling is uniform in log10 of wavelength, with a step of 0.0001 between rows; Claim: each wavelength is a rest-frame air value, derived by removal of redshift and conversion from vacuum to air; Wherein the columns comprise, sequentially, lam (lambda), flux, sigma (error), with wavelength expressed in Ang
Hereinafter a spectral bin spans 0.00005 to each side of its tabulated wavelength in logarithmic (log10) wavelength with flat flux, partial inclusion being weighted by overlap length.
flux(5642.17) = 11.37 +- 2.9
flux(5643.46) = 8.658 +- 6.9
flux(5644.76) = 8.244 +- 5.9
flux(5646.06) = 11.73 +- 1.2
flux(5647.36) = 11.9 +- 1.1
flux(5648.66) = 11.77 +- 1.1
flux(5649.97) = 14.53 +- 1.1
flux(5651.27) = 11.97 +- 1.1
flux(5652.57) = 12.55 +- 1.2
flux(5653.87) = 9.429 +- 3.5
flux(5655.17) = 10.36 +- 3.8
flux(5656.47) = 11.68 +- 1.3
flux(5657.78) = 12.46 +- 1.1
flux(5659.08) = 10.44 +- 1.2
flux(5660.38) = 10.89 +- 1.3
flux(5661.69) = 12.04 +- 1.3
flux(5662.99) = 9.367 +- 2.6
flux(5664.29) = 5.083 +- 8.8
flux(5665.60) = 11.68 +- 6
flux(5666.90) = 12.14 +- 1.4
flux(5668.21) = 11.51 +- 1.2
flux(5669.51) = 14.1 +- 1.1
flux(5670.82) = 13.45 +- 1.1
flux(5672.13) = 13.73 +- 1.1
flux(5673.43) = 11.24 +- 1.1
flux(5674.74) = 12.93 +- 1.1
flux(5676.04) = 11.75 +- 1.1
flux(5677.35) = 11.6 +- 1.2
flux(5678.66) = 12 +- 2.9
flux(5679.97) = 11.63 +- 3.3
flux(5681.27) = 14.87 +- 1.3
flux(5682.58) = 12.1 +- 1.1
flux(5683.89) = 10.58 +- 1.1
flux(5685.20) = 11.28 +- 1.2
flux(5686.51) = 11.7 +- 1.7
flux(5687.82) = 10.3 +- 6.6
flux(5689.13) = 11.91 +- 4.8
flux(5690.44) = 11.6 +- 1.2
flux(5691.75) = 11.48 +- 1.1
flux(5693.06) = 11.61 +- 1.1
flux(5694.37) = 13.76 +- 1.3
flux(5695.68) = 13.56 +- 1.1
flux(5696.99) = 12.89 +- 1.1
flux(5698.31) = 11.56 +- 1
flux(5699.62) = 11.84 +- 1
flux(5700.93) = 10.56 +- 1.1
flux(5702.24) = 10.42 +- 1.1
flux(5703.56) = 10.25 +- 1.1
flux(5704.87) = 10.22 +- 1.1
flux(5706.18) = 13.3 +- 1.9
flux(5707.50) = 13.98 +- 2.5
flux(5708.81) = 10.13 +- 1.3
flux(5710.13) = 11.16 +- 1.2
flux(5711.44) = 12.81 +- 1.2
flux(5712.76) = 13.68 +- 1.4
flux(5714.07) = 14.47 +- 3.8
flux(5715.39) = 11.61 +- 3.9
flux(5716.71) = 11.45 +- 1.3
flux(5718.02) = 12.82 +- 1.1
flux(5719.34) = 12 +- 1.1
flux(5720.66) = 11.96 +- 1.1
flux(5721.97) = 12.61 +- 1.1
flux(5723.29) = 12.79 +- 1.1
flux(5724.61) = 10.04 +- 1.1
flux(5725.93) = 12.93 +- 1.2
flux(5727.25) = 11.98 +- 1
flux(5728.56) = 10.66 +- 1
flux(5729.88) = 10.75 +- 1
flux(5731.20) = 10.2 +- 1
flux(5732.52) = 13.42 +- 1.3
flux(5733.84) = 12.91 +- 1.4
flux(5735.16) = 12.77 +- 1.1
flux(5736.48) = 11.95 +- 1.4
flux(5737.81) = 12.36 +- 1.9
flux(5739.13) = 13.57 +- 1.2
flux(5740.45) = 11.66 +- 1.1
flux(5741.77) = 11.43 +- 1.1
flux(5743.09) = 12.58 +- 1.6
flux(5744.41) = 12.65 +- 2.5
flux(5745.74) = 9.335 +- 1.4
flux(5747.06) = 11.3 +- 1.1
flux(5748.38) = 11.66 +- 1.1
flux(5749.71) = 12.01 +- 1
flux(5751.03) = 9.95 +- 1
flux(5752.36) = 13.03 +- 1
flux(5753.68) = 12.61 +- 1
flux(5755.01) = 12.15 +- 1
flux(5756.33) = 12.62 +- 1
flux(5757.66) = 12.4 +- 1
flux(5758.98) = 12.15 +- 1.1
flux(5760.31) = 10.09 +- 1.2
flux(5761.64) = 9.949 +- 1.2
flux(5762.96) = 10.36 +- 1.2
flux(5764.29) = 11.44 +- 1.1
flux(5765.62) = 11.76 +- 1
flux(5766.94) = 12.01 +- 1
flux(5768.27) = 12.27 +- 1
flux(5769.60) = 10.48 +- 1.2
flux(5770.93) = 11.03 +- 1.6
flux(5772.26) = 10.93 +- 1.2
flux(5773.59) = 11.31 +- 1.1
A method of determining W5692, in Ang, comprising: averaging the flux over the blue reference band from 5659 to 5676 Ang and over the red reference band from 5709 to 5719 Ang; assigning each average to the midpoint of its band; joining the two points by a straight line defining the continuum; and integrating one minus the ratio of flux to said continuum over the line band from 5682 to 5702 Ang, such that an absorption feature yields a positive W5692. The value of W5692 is 0.4 Ang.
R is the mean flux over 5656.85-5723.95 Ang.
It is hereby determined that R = 11.9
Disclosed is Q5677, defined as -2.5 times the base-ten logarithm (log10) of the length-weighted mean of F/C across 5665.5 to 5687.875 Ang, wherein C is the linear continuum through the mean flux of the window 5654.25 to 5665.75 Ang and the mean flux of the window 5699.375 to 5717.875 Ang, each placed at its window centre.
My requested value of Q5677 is -0.13 mag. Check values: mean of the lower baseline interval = 10.4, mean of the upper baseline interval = 11.9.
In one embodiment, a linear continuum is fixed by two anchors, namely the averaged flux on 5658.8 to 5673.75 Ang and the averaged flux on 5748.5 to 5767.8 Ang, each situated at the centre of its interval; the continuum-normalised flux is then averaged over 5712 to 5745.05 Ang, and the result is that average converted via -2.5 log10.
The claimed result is -0.06 mag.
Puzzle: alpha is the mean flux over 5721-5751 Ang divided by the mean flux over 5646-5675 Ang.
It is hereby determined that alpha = 1.02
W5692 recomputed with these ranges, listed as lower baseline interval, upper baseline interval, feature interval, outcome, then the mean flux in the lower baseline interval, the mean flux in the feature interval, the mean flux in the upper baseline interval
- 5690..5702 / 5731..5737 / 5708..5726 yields 0.1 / 12.1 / 12.2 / 12.4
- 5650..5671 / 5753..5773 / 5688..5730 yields -2.2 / 11.2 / 12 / 11.5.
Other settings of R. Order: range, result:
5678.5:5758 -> 12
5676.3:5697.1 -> 12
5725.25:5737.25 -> 11.9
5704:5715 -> 12.4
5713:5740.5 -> 12.2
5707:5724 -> 12.4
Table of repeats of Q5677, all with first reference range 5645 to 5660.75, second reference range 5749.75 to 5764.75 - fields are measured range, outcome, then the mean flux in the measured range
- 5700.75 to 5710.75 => 0.03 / 11.3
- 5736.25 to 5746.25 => -0.04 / 12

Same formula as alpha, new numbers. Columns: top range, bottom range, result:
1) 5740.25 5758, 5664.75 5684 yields 0.96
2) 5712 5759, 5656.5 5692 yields 1.04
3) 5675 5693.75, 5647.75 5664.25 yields 1.05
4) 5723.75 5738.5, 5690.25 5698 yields 0.95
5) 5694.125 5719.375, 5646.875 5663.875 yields 1.06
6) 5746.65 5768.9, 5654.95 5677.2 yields 1.01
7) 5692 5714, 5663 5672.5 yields 1.05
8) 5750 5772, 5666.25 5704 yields 0.96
